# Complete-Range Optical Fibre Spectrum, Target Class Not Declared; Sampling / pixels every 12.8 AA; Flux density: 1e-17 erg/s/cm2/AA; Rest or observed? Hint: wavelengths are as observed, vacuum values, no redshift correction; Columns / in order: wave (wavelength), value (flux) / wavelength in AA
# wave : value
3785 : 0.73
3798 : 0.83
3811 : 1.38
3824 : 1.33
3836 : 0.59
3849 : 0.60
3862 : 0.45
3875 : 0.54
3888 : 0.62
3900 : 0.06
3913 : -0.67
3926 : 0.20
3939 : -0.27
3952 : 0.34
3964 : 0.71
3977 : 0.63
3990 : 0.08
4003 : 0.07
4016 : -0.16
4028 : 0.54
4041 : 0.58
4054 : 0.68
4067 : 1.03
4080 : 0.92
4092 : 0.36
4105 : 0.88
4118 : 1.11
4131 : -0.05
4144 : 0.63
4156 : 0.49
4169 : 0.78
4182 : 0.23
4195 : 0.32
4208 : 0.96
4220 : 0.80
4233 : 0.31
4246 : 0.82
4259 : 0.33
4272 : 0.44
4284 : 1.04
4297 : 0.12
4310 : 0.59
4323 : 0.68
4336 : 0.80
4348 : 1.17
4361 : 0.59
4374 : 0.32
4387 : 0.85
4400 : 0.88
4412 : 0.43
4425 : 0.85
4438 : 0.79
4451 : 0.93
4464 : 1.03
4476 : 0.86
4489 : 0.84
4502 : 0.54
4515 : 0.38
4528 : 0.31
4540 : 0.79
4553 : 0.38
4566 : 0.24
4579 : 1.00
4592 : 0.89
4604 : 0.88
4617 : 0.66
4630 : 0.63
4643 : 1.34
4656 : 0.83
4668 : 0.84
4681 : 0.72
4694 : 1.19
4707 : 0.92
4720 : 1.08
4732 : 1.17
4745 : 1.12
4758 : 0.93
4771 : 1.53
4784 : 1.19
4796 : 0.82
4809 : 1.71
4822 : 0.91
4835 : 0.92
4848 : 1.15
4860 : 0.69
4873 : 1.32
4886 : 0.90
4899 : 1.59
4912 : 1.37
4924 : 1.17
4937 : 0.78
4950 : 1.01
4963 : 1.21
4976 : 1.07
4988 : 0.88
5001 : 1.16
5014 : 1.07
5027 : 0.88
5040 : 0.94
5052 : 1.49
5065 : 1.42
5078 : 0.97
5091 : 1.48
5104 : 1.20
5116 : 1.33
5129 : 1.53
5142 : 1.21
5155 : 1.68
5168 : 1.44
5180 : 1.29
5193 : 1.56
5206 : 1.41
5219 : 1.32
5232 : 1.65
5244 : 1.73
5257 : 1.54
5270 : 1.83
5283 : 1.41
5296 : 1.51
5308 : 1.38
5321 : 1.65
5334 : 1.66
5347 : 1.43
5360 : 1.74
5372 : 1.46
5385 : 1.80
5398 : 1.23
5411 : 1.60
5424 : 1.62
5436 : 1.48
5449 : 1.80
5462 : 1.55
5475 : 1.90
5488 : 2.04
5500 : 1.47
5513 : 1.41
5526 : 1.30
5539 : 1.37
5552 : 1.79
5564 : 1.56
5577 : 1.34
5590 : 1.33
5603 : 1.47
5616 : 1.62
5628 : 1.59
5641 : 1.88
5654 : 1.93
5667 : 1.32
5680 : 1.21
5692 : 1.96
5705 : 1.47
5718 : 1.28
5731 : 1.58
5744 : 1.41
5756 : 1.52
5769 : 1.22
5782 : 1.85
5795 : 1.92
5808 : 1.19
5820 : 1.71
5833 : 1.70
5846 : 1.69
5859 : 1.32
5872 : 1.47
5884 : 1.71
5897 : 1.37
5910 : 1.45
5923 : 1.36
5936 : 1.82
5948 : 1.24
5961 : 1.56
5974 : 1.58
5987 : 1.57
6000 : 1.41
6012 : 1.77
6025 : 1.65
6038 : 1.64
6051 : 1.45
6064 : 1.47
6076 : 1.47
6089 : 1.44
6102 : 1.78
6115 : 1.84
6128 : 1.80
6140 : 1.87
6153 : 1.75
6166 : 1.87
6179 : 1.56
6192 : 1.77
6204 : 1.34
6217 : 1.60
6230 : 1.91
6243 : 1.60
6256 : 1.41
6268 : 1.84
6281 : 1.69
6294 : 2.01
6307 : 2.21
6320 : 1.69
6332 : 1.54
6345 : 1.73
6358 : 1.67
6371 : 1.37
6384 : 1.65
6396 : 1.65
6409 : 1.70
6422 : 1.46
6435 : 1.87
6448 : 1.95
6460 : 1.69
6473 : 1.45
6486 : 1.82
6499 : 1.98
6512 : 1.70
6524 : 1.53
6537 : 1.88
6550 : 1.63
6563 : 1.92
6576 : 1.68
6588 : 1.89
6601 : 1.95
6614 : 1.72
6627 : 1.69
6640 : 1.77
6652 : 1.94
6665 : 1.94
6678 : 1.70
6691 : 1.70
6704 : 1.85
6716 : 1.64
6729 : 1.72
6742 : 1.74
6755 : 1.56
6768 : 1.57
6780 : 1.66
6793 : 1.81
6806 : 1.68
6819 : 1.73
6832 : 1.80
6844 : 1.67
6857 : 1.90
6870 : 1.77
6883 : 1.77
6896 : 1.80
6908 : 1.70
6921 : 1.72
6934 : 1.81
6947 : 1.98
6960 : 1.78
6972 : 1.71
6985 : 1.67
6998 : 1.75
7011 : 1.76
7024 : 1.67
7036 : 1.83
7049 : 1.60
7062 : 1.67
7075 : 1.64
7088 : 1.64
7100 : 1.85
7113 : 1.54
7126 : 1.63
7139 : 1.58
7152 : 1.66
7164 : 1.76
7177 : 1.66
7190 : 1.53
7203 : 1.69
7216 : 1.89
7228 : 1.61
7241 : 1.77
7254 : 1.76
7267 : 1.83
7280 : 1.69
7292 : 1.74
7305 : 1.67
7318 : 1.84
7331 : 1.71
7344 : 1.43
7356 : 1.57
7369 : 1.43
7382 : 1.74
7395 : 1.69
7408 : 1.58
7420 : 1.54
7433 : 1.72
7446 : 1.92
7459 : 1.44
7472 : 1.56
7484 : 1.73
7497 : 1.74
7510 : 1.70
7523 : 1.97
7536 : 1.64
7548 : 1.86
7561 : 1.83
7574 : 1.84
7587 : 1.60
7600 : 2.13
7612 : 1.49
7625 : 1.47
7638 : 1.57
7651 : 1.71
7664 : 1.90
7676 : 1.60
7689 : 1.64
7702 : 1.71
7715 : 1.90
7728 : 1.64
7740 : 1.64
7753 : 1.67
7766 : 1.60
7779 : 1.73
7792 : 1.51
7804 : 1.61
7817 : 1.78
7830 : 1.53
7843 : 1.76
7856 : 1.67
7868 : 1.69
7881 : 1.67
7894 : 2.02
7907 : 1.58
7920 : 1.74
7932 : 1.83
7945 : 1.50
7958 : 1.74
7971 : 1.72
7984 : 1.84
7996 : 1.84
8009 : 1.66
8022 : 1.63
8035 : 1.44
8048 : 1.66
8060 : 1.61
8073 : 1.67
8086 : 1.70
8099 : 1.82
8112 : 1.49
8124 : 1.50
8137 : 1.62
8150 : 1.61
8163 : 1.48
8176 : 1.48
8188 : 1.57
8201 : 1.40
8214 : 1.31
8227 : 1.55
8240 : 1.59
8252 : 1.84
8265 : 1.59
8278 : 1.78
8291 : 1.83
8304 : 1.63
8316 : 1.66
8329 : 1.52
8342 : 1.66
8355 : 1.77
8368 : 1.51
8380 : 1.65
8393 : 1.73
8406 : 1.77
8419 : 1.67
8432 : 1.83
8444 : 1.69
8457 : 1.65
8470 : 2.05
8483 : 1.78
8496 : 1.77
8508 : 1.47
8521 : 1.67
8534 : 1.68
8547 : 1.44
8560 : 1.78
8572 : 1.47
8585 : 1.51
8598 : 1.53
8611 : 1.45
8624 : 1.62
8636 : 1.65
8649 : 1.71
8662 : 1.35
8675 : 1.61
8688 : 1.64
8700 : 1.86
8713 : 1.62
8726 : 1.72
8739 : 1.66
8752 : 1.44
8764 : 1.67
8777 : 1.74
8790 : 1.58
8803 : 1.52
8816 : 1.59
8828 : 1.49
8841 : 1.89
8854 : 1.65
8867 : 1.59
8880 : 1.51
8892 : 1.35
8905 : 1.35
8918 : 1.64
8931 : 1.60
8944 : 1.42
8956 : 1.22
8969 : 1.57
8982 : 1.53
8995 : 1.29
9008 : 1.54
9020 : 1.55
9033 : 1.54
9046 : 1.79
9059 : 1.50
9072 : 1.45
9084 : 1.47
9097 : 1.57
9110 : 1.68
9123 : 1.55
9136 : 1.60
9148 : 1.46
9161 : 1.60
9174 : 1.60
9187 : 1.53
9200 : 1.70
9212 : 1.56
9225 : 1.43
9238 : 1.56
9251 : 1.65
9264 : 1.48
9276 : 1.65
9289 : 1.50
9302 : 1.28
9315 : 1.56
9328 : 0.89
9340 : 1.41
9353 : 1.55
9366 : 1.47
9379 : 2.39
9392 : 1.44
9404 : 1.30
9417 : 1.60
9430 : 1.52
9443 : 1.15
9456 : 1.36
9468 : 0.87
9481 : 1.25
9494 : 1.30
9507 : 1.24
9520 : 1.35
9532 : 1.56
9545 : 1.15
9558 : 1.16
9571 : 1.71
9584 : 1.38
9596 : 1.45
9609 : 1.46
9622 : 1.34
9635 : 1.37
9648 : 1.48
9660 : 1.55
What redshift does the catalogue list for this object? 0.149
